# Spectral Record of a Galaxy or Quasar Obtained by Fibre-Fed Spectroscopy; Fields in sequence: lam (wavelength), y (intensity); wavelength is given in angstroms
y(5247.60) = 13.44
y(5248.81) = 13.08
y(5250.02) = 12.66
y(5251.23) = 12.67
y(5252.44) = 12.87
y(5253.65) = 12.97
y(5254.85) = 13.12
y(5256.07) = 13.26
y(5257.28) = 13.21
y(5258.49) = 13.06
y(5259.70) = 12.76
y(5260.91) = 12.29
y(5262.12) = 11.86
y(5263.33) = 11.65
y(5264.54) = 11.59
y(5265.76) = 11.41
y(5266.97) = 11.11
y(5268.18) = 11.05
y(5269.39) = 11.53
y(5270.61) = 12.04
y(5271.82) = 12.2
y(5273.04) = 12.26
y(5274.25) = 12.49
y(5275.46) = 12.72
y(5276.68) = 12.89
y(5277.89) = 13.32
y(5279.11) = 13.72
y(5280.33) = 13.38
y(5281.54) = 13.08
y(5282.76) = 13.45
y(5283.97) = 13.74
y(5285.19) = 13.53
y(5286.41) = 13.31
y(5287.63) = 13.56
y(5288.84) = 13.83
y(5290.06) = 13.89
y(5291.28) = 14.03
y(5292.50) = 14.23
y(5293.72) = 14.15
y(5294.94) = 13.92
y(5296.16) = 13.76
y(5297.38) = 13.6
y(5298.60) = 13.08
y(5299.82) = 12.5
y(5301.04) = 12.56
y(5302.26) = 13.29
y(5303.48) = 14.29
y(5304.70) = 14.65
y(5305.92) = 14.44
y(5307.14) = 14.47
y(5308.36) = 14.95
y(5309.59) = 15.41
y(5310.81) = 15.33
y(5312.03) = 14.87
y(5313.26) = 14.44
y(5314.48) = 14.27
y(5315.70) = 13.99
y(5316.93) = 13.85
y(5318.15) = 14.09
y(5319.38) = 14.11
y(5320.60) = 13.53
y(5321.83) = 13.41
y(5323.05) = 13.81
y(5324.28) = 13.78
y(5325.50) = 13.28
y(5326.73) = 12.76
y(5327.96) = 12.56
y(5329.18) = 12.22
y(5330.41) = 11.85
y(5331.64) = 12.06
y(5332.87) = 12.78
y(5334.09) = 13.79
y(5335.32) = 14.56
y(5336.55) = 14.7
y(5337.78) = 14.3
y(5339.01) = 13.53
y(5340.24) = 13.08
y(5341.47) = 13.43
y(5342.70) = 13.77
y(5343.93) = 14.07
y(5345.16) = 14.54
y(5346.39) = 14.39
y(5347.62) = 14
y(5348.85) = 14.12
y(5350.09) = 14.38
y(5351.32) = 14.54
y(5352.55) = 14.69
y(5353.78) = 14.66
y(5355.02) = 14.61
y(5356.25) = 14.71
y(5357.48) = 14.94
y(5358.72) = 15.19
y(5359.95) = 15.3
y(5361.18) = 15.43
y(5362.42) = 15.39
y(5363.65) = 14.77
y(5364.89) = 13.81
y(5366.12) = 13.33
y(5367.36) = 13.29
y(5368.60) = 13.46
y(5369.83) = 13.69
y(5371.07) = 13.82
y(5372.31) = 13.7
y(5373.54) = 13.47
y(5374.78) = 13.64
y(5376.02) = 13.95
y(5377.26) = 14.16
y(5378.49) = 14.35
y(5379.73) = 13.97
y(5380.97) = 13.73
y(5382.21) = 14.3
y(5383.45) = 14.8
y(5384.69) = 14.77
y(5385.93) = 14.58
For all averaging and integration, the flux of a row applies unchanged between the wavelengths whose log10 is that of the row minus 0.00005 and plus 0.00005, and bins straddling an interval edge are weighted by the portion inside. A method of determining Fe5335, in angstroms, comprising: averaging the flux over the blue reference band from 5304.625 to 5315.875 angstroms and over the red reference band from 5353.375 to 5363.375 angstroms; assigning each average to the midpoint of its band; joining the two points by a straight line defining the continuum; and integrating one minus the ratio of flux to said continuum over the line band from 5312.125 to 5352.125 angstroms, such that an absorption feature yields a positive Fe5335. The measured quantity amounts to 3.1 angstroms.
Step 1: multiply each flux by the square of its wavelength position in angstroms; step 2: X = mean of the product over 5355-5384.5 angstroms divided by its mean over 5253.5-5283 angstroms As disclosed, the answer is 1.19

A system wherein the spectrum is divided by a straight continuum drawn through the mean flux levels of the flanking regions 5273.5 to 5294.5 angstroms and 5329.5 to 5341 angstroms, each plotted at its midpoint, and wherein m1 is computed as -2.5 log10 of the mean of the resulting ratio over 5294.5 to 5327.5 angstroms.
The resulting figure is -0.041 mag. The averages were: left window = 13.5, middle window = 13.9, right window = 13.4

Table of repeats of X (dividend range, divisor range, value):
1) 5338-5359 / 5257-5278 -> 1.21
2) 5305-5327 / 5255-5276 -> 1.19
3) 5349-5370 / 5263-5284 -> 1.21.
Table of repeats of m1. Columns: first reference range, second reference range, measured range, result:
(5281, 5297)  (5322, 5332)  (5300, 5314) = -0.08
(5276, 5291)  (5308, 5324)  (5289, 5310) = 0.00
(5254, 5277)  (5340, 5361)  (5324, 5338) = 0.06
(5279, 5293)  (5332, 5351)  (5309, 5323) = -0.04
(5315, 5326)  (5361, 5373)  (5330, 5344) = 0.03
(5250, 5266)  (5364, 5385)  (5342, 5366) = -0.07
